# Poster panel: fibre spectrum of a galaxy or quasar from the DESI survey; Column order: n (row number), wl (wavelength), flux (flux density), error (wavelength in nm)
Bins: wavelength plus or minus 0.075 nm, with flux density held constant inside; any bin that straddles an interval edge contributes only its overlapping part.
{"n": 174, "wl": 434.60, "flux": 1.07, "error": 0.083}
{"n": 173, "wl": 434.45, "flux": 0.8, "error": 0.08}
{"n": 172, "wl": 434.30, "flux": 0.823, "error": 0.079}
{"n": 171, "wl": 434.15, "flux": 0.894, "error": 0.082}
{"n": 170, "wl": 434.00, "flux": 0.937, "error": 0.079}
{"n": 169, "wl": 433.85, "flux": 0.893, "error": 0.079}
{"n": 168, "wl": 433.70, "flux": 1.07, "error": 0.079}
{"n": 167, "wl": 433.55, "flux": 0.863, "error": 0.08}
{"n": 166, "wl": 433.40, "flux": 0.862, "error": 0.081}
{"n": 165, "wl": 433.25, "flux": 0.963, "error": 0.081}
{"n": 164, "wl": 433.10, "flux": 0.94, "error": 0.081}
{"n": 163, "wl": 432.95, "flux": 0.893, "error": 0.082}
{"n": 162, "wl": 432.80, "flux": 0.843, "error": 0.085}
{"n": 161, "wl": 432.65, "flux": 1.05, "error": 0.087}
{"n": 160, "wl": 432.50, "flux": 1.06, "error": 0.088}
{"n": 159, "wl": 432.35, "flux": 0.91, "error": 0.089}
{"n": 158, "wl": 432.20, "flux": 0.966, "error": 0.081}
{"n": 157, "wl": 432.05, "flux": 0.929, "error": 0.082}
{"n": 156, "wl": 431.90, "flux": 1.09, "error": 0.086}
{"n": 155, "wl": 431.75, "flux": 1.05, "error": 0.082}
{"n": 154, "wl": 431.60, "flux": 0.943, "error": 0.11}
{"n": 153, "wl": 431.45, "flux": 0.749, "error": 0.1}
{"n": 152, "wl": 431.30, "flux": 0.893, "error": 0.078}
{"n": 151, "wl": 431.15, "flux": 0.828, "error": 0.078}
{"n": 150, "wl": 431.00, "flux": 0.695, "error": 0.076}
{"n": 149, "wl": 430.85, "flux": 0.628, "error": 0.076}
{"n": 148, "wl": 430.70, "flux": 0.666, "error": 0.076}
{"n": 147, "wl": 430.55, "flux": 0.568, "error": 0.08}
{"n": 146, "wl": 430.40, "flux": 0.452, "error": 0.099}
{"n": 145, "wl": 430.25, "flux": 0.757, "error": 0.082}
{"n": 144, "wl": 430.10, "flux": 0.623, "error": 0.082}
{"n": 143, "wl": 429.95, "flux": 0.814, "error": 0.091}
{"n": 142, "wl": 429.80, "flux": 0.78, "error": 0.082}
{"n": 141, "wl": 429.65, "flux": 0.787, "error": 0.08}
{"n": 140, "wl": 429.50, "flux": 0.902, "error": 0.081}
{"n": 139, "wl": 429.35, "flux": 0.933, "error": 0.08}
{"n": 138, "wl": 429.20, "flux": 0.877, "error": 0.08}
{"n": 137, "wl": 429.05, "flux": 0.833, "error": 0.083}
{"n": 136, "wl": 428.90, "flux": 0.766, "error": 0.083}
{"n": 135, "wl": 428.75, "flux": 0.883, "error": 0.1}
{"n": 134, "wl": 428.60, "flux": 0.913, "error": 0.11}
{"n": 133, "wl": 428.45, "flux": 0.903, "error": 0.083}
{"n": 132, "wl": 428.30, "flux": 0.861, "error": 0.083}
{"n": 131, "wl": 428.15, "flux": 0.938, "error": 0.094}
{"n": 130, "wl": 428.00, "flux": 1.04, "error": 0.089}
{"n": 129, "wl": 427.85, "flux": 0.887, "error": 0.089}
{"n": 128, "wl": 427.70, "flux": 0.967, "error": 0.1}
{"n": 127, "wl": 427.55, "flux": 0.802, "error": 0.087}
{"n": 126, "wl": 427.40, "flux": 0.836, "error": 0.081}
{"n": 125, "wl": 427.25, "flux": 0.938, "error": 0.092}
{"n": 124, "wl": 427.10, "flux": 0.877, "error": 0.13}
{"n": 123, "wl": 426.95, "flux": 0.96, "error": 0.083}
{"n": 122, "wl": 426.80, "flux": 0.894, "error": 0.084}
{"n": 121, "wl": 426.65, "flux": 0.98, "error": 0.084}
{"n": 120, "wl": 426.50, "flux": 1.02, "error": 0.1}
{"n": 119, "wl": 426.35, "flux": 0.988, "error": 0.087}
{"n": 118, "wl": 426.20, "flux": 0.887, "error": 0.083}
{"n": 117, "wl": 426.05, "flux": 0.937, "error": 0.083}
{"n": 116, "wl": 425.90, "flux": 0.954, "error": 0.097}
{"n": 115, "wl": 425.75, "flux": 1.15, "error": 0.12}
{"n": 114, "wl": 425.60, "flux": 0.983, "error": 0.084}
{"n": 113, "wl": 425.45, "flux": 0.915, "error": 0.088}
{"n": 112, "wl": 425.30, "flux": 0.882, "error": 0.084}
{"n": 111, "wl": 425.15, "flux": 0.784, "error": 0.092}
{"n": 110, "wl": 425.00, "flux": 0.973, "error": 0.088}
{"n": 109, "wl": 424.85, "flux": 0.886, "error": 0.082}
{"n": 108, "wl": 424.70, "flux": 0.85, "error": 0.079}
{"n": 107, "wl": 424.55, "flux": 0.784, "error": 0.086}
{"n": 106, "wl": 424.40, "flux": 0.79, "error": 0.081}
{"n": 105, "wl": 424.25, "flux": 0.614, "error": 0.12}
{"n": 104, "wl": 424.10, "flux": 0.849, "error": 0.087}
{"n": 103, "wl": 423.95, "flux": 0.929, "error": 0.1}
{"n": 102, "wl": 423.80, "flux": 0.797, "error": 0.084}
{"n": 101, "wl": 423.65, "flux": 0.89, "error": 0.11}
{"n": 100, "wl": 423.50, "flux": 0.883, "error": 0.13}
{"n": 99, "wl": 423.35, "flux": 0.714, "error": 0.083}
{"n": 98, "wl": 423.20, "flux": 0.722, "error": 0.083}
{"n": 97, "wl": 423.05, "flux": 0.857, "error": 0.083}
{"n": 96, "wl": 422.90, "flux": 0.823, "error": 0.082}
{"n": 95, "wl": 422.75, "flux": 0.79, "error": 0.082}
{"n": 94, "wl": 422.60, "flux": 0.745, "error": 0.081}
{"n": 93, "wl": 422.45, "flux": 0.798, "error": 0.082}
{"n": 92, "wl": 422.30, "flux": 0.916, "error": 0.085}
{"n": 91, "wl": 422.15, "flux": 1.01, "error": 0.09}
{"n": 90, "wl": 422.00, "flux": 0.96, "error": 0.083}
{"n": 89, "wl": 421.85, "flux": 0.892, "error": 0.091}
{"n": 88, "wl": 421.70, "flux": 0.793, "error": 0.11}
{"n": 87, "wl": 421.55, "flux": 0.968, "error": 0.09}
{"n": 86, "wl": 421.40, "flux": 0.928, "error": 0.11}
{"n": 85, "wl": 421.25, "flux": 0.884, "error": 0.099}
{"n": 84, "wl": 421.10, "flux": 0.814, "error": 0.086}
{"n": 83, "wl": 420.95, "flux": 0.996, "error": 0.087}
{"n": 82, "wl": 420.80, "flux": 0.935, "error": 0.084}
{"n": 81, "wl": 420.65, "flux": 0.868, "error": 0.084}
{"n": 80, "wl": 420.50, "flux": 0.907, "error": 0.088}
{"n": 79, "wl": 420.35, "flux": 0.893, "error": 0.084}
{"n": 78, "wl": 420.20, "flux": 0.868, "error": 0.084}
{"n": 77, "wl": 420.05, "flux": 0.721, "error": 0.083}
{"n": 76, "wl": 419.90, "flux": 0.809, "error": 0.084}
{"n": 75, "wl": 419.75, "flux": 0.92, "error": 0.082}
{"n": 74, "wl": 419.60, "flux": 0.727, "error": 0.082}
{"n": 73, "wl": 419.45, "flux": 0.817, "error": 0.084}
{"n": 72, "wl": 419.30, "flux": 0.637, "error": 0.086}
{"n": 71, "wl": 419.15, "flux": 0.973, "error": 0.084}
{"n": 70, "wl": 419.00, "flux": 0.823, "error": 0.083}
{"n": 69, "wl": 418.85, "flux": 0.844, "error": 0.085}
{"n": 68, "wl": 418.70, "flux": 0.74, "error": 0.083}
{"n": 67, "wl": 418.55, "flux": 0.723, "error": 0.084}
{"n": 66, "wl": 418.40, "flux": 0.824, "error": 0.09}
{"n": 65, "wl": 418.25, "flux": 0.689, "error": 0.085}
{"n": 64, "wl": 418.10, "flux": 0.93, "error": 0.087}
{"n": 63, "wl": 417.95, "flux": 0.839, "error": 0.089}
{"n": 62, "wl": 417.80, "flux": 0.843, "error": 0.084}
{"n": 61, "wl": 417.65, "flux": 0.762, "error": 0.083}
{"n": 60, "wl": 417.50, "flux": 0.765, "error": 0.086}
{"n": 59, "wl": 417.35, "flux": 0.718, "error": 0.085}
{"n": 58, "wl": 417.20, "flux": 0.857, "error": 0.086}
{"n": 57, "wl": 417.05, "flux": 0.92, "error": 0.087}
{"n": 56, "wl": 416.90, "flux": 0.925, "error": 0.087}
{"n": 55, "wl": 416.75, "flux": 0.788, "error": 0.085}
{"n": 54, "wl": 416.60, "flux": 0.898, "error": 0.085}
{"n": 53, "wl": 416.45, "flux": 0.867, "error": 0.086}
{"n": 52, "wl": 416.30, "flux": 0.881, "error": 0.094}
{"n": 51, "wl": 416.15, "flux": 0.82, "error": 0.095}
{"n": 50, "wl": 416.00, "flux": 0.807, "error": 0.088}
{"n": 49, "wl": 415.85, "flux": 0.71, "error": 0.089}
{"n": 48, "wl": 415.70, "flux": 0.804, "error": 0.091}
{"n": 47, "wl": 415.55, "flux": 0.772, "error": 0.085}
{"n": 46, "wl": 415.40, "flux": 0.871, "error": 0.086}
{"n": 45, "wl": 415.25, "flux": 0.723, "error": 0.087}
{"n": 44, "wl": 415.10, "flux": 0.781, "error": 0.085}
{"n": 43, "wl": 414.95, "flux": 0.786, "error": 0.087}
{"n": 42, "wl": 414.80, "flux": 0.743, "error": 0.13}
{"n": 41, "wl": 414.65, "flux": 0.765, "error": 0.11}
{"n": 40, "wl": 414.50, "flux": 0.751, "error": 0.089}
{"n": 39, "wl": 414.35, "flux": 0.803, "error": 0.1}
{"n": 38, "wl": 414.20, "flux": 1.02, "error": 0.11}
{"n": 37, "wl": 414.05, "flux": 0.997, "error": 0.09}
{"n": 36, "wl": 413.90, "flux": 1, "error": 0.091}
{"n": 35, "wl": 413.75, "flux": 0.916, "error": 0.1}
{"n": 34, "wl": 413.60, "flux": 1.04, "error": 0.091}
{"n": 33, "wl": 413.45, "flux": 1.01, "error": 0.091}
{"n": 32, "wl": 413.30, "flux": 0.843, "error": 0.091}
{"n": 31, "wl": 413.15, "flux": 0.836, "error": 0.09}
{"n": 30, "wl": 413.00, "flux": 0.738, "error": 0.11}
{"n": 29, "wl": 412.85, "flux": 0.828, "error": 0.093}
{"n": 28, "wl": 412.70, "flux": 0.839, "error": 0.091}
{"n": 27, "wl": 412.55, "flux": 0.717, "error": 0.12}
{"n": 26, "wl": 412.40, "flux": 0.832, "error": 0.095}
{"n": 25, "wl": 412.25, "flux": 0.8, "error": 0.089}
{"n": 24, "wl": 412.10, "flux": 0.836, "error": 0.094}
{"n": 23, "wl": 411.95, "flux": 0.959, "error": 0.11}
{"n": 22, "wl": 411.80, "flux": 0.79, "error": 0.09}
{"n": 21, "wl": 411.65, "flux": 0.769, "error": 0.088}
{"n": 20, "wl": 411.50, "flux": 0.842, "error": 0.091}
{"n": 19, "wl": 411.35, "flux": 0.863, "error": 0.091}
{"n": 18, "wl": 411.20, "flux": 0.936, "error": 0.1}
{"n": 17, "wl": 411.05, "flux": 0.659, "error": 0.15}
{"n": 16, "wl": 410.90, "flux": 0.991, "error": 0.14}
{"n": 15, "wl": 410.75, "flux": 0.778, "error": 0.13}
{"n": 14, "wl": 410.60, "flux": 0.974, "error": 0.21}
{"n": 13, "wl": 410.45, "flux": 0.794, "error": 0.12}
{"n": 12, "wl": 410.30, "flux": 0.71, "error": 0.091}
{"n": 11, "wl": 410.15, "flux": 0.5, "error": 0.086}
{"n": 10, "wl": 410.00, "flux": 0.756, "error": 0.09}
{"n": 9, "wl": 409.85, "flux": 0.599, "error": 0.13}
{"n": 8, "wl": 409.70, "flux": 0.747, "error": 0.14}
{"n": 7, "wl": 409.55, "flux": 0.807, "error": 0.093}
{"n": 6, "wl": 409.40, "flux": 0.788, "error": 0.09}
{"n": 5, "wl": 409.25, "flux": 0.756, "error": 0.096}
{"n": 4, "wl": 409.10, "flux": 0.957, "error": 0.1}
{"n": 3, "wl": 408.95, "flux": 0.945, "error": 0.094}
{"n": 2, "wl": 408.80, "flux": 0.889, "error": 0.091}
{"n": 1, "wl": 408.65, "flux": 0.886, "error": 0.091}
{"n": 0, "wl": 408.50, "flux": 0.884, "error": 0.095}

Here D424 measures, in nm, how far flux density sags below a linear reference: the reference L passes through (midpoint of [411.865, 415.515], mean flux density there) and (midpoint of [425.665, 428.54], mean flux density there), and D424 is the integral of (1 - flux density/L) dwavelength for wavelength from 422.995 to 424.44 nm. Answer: 0.176 nm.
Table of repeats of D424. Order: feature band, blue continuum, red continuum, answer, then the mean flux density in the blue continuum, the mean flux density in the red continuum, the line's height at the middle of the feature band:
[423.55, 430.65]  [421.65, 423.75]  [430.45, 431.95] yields -0.37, 0.842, 0.8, 0.821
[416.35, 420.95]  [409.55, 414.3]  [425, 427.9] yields 0.25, 0.835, 0.93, 0.879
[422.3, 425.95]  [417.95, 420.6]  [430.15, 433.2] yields -0.10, 0.816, 0.845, 0.827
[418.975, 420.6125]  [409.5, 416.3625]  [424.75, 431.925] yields 0.03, 0.82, 0.867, 0.841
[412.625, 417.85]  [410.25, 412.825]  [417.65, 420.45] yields -0.13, 0.83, 0.812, 0.821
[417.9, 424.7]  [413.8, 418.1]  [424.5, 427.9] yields 0.32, 0.831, 0.92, 0.878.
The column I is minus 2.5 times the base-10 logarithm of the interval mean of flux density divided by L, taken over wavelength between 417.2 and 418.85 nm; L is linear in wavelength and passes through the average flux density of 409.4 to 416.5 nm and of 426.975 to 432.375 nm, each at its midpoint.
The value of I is 0.05 mag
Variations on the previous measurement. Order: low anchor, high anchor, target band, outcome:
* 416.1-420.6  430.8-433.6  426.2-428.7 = -0.055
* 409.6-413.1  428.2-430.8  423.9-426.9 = -0.151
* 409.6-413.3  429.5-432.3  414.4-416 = 0.032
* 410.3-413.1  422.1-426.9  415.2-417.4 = 0.023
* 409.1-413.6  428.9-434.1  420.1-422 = -0.082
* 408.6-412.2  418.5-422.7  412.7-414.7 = -0.078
